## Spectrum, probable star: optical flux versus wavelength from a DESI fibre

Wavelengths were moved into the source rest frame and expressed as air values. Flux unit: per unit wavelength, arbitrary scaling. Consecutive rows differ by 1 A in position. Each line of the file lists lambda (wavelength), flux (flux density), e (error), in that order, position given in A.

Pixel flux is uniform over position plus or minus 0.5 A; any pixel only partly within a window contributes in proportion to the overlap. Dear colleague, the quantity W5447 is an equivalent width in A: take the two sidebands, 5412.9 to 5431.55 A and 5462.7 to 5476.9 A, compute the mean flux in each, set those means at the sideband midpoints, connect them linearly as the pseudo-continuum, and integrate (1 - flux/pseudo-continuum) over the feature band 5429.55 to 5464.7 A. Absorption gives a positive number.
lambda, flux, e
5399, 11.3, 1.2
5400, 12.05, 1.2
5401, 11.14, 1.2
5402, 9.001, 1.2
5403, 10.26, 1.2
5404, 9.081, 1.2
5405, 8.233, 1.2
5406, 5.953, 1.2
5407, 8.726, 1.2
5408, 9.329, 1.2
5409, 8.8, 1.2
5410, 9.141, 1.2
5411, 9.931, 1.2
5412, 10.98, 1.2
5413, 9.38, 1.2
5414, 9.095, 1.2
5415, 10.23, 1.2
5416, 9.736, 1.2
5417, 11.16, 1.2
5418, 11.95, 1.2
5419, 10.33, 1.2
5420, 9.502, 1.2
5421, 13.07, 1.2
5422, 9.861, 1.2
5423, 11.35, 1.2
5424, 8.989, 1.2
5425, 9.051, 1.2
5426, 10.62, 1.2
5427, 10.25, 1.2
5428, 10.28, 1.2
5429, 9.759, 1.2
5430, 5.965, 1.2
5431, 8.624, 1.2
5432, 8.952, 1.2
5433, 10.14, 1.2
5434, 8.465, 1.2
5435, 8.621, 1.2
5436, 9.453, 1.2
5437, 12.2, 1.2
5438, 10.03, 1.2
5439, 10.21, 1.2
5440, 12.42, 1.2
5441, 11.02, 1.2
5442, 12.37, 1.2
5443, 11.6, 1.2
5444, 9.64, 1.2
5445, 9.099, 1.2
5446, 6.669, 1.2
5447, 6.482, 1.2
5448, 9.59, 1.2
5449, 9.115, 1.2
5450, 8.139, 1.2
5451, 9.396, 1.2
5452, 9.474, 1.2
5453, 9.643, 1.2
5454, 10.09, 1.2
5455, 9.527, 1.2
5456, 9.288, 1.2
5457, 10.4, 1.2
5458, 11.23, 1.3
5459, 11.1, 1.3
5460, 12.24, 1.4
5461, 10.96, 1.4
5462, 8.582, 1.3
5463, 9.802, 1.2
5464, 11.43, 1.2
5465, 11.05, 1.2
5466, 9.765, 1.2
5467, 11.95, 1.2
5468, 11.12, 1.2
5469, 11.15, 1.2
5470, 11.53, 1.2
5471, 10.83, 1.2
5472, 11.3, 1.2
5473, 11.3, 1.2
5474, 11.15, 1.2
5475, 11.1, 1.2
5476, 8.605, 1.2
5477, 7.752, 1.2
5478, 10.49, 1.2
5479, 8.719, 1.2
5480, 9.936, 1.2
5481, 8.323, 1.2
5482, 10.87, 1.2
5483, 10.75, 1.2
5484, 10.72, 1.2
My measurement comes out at 2.1 A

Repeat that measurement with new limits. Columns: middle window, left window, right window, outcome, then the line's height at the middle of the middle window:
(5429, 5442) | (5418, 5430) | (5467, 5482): 0.5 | 10.2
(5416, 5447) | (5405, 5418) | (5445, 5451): -4.4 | 8.76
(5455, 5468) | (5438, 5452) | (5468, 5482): -0.8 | 9.98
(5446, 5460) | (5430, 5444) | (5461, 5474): 1.4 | 10.5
